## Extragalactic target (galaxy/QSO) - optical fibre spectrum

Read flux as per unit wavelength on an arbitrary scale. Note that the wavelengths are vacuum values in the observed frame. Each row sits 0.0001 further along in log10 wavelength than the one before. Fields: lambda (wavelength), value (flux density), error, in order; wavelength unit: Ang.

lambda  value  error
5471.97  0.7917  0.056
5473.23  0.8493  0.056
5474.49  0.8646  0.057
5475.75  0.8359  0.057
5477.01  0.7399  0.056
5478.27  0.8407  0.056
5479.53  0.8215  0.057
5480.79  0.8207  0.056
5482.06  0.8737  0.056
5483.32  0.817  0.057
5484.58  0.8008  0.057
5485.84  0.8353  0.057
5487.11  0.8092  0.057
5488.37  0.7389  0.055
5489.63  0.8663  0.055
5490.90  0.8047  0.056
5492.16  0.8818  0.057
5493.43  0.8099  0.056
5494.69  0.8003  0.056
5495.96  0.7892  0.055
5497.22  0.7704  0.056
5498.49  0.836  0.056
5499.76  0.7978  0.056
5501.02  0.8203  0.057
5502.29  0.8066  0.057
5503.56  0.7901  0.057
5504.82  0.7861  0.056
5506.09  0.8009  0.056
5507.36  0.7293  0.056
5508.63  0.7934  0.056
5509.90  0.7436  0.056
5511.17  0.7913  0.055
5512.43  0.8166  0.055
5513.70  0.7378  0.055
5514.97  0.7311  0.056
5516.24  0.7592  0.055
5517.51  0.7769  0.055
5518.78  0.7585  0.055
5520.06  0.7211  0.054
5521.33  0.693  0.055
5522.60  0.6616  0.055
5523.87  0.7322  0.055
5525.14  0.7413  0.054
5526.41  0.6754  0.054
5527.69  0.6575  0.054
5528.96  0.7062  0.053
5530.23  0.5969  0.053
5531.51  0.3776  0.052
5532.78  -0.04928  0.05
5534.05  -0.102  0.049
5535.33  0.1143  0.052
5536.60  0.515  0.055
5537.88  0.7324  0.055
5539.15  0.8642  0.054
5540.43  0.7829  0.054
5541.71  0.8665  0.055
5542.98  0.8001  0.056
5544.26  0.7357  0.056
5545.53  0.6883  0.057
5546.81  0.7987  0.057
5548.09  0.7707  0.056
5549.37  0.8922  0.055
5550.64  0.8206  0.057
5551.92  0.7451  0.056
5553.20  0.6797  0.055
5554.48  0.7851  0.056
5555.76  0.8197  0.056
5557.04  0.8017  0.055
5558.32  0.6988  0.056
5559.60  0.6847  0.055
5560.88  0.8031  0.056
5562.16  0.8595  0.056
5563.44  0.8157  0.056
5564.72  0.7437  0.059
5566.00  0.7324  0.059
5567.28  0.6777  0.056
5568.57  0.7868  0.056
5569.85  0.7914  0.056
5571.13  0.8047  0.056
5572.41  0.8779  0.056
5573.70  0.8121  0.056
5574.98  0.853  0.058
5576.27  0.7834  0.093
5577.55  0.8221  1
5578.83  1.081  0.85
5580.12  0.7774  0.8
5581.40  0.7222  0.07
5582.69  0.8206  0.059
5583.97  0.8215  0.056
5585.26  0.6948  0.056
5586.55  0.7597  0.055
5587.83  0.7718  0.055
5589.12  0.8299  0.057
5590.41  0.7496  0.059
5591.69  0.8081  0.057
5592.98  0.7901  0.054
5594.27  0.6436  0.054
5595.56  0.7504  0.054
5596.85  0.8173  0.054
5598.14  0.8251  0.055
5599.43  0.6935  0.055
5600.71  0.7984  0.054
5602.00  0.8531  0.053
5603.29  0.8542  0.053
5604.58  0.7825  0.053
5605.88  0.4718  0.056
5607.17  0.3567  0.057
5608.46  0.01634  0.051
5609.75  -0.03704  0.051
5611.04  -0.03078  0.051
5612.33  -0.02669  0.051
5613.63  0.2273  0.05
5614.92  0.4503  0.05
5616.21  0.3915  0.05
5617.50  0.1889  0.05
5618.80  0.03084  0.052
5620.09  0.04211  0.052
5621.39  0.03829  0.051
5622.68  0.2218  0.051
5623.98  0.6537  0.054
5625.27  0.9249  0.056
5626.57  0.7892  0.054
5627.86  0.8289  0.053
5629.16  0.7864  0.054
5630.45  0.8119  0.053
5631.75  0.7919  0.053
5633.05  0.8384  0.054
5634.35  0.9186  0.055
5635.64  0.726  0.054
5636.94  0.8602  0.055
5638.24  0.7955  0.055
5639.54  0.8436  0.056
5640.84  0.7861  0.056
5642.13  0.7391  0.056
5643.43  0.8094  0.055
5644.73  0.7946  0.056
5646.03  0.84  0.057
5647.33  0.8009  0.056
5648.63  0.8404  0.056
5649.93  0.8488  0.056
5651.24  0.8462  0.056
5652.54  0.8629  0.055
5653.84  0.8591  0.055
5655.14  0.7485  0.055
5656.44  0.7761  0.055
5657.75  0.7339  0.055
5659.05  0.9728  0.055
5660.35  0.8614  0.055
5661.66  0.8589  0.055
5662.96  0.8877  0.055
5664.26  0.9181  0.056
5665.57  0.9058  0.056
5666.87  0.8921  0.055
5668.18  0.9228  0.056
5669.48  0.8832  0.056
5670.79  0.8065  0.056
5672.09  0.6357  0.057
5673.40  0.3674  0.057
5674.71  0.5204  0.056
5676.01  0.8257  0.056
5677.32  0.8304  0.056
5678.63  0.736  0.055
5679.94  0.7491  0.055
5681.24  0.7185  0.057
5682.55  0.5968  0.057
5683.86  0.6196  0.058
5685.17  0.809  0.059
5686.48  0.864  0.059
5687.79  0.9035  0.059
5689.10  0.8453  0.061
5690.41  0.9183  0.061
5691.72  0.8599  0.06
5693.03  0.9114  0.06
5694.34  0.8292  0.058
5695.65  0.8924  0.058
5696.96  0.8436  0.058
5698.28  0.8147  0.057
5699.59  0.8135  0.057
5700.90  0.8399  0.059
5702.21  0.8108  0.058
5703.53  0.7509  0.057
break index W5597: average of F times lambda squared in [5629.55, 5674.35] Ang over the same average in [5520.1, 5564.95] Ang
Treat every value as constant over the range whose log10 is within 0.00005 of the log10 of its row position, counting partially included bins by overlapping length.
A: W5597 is 1.26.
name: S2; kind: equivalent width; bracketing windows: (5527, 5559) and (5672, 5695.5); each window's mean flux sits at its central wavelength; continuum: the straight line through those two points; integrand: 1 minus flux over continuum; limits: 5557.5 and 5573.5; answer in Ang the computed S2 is -2.7 Ang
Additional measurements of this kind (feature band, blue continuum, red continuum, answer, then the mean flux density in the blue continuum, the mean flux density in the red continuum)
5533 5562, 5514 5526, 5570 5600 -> 2.7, 0.73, 0.796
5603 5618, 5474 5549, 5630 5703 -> 9.4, 0.727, 0.809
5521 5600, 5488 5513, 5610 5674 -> 2.3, 0.799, 0.676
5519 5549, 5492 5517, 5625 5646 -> 6.7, 0.788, 0.814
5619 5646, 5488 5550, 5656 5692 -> 2.8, 0.708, 0.793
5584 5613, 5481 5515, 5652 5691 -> 7.1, 0.801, 0.794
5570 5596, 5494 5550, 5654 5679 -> -2.2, 0.696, 0.796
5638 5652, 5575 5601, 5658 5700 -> -0.2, 0.789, 0.806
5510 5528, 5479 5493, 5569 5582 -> 2.0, 0.824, 0.833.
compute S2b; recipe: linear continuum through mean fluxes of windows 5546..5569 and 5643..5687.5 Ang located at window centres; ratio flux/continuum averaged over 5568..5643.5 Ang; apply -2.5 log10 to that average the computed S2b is 0.20 mag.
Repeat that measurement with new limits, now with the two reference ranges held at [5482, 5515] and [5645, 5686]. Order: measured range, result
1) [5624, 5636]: -0.04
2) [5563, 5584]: -0.02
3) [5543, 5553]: 0.03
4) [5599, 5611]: 0.50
